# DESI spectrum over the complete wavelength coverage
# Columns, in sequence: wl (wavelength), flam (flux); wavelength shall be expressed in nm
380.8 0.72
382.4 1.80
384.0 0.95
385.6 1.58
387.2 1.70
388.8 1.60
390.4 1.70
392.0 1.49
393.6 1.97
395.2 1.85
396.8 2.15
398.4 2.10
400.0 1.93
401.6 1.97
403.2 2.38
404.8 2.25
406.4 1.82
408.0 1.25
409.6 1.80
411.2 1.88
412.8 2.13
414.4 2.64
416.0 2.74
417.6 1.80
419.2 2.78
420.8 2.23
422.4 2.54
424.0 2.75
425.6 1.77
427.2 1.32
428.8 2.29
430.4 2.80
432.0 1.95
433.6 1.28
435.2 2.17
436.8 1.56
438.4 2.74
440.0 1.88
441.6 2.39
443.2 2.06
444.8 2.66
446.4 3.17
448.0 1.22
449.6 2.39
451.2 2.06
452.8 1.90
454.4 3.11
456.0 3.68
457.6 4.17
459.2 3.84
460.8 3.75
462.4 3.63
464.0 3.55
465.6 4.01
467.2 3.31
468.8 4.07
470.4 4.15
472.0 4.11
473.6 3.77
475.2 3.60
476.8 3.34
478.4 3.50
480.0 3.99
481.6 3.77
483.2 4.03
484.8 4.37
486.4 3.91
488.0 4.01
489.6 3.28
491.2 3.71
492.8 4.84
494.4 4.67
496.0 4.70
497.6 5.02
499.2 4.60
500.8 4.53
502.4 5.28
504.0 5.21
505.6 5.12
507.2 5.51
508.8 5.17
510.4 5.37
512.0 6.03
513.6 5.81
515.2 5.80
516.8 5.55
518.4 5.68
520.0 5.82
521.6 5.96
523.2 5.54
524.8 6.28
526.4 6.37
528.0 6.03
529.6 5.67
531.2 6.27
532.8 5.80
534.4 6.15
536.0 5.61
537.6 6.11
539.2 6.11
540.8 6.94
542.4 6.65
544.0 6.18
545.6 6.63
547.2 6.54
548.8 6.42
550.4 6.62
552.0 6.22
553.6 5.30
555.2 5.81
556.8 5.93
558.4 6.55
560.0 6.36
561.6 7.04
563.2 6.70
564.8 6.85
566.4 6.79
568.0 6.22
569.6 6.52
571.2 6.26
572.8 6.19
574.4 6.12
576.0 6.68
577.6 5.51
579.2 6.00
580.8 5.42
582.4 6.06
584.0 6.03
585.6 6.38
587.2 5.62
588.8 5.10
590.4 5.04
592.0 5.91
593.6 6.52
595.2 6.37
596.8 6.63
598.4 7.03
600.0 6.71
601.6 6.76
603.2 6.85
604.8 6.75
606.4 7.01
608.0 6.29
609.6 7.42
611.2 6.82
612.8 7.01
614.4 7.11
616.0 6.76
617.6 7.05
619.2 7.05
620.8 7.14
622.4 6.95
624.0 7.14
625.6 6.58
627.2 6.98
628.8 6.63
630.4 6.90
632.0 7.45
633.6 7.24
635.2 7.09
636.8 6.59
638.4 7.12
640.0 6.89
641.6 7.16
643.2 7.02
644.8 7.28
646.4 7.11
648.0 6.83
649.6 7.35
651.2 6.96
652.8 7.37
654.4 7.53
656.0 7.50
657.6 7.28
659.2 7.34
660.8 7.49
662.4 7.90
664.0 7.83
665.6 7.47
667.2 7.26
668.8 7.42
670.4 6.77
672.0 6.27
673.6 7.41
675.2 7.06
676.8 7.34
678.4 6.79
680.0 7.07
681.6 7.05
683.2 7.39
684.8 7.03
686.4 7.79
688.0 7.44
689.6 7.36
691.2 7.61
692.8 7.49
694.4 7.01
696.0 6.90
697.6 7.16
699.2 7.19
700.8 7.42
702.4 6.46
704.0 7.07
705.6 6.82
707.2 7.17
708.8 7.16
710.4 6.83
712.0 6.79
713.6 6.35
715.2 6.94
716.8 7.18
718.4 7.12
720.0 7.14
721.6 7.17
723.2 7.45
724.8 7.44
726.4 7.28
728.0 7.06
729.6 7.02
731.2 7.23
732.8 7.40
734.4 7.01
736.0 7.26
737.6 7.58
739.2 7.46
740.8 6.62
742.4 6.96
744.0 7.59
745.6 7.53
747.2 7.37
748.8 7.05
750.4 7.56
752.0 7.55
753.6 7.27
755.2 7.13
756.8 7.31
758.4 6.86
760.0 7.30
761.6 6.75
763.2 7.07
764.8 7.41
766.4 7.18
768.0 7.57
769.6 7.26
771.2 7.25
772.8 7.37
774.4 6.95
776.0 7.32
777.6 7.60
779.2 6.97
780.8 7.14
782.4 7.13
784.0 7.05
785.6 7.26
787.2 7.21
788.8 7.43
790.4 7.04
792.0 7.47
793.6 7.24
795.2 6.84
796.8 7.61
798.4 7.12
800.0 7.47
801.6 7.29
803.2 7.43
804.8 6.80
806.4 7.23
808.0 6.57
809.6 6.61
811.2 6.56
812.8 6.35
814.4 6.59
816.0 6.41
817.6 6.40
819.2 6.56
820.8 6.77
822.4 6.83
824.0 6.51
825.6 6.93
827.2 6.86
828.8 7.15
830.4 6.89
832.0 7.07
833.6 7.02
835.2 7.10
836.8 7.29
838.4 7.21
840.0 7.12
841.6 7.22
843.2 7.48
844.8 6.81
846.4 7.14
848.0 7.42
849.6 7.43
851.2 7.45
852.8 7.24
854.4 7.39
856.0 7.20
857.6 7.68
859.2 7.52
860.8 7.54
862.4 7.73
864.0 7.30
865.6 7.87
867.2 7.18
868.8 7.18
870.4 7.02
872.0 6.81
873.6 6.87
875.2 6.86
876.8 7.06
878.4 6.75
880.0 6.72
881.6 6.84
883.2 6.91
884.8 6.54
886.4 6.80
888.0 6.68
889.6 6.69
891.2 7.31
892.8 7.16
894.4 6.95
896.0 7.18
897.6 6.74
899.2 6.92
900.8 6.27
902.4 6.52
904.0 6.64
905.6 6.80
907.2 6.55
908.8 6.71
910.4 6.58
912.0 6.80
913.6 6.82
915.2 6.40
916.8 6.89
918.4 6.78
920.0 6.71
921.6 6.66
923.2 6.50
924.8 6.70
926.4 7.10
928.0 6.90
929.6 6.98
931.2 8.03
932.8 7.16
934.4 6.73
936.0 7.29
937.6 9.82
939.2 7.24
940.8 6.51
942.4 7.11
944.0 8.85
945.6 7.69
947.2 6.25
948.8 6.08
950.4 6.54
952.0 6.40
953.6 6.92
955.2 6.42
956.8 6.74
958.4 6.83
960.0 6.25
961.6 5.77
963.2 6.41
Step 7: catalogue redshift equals 0.139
